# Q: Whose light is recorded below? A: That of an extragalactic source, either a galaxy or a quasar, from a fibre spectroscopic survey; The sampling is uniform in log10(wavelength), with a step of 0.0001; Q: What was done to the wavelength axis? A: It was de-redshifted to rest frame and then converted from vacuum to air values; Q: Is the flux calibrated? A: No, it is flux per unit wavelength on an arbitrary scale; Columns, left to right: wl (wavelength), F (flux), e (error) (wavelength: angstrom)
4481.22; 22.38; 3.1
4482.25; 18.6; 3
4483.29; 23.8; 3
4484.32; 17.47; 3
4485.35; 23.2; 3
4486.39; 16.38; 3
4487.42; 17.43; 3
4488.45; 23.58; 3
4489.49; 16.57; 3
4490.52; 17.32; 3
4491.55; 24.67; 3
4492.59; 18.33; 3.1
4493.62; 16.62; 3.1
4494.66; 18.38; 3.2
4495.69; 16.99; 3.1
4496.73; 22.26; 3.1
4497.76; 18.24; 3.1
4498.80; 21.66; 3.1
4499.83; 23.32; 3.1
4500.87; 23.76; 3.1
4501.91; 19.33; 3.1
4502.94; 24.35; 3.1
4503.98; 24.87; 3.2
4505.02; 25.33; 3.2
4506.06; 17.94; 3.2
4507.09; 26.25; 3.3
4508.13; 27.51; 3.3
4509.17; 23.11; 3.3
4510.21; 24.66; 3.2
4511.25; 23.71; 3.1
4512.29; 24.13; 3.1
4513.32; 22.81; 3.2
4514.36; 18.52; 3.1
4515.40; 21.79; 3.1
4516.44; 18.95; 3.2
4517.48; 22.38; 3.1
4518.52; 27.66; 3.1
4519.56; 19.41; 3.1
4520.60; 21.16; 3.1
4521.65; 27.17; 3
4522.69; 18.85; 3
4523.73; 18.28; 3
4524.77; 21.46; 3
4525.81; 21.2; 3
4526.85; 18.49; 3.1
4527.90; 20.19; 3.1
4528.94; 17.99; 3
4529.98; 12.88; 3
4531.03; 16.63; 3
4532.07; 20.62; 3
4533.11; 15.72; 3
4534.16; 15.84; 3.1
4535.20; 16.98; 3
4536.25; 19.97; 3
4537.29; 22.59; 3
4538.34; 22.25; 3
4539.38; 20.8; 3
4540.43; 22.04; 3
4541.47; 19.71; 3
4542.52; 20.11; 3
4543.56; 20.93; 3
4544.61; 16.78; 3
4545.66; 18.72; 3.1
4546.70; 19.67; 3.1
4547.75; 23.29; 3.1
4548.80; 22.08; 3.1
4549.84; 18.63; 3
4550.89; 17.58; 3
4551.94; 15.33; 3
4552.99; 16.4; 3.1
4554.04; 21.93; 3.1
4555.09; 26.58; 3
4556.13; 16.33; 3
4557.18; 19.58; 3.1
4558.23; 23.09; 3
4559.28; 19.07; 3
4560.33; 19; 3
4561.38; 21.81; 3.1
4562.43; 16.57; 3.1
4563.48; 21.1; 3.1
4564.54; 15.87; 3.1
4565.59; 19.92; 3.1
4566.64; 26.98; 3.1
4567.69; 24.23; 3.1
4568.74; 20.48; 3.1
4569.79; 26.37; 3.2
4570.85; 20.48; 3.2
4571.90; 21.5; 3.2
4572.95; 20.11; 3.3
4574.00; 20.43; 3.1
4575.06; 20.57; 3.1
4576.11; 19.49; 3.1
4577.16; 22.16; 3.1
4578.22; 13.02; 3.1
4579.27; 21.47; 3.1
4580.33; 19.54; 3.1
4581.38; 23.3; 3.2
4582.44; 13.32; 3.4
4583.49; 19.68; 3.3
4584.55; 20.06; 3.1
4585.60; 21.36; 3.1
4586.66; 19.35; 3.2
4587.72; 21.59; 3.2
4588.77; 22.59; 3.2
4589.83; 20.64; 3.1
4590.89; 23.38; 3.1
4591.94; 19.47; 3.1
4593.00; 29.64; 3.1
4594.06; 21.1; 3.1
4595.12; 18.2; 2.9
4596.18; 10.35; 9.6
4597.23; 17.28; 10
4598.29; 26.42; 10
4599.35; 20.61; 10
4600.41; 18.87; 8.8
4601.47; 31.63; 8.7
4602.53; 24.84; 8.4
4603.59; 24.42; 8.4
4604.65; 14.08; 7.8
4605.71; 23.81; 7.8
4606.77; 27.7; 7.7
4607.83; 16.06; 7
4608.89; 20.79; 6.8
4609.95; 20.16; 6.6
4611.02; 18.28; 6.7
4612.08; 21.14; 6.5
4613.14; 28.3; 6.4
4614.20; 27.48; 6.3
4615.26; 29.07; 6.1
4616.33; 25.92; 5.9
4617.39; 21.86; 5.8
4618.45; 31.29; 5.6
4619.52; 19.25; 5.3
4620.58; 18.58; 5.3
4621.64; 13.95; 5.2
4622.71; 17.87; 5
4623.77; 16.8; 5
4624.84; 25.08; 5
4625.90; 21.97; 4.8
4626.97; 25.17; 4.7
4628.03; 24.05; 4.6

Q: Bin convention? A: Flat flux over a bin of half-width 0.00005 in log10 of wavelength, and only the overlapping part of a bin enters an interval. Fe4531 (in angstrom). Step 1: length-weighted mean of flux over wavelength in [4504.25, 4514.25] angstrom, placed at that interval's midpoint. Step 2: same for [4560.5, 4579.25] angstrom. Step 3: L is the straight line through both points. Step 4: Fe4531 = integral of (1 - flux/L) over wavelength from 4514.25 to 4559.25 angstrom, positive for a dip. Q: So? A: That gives 4.8 angstrom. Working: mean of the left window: 23.7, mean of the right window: 20.6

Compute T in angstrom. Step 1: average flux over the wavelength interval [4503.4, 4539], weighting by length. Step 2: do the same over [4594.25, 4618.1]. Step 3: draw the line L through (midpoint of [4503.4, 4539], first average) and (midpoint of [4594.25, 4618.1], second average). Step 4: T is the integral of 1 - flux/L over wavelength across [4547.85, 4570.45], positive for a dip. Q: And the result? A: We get 1.2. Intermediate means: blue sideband 21.1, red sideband 22.2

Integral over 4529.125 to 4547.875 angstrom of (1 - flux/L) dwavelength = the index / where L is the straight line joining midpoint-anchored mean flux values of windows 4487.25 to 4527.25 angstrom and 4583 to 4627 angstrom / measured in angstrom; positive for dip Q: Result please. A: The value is 2.2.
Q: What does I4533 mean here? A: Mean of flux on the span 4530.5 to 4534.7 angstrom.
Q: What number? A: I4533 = 17.2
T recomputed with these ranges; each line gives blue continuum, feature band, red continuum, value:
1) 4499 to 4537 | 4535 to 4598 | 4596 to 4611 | 3.1 angstrom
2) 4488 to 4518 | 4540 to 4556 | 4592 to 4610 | 1.3 angstrom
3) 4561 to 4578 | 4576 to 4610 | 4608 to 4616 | 2.2 angstrom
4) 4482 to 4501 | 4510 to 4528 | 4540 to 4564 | -1.7 angstrom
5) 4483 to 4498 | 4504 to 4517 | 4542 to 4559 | -2.3 angstrom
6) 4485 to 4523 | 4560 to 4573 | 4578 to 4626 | 0.2 angstrom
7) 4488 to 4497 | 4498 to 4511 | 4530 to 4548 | -2.8 angstrom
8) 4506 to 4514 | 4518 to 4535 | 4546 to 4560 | 2.2 angstrom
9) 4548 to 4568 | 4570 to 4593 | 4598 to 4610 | 0.9 angstrom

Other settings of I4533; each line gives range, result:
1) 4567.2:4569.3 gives 22.4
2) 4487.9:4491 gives 19.2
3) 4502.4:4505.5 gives 24.8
